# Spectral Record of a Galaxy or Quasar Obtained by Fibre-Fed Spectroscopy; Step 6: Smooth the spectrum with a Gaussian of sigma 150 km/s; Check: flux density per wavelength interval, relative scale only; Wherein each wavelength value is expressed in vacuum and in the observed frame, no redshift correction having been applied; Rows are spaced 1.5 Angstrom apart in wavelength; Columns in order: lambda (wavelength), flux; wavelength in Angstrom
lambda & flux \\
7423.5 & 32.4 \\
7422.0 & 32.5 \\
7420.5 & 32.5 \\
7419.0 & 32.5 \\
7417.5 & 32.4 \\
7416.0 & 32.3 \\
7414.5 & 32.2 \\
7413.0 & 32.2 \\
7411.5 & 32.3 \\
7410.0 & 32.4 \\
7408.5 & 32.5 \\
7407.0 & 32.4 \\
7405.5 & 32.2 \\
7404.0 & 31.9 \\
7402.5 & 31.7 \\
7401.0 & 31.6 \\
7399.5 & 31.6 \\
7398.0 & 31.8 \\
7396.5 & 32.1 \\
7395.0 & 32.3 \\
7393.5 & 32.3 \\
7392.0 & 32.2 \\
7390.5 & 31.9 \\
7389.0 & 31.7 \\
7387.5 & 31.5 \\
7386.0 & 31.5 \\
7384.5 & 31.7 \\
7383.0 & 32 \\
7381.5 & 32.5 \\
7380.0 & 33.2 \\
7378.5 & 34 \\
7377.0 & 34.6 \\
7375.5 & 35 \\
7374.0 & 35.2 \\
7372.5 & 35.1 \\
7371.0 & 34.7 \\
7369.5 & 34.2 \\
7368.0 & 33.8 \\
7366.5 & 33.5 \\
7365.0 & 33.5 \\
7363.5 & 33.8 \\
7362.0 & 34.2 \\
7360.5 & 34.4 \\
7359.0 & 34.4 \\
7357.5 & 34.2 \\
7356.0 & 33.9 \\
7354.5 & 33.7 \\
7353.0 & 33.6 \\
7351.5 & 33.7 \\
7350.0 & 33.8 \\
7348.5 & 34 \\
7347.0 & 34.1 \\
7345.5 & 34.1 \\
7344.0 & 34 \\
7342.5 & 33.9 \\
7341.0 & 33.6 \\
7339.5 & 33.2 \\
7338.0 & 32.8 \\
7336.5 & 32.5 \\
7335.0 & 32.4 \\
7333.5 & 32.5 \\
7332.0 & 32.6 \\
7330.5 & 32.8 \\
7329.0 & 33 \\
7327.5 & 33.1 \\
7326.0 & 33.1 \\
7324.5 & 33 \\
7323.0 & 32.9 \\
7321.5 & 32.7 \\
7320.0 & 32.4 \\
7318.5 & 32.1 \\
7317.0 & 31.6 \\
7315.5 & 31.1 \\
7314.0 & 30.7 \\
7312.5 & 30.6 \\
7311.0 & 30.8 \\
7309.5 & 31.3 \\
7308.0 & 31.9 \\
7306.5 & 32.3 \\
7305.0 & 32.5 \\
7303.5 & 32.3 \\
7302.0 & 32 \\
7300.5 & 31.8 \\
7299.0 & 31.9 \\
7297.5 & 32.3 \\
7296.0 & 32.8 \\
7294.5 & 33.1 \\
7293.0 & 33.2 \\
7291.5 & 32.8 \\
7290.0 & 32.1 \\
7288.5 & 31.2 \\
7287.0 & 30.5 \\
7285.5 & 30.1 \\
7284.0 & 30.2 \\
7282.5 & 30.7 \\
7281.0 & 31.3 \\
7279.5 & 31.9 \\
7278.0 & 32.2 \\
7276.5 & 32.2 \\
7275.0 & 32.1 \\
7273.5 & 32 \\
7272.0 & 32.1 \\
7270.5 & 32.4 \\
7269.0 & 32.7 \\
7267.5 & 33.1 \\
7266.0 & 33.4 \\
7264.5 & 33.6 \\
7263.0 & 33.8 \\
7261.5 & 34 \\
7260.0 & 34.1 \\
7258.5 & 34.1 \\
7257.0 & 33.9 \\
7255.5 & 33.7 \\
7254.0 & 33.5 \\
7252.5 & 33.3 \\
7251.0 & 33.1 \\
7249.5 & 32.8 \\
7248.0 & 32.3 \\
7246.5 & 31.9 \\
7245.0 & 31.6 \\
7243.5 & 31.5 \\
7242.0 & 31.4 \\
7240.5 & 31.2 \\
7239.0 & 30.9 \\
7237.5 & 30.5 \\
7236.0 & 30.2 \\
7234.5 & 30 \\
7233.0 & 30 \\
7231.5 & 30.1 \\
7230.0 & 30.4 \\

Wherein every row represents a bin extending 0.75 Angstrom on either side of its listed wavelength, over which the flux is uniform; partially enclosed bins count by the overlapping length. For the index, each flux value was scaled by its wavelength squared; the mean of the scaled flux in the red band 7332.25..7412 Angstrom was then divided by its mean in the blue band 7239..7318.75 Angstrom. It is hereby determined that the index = 1.06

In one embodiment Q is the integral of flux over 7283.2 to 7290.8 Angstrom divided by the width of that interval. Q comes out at 30.8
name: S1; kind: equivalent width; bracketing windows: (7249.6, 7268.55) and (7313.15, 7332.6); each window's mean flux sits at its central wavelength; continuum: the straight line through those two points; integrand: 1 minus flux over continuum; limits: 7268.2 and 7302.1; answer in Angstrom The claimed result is 1.2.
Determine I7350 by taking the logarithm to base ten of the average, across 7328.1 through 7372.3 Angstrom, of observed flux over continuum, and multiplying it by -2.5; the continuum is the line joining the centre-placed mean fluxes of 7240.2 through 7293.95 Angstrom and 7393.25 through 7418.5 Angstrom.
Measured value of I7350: -0.046 mag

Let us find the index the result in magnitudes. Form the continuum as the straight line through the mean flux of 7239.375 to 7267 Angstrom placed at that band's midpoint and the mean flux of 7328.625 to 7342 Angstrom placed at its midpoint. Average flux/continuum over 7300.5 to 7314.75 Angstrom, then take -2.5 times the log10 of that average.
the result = 0.042 mag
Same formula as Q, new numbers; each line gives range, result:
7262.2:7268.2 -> 33.5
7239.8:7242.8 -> 31.3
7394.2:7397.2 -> 32.2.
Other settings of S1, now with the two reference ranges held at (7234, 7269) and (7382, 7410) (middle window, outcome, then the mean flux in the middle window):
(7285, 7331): 0.3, 32.1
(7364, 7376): -0.9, 34.4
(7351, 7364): -0.8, 34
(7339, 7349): -0.5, 33.9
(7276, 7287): 0.4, 31.2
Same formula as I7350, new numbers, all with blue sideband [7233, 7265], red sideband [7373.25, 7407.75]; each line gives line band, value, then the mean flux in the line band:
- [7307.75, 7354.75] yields -0.01 mag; 32.7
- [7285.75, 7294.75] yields 0.01 mag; 32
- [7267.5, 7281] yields 0.01 mag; 32.2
